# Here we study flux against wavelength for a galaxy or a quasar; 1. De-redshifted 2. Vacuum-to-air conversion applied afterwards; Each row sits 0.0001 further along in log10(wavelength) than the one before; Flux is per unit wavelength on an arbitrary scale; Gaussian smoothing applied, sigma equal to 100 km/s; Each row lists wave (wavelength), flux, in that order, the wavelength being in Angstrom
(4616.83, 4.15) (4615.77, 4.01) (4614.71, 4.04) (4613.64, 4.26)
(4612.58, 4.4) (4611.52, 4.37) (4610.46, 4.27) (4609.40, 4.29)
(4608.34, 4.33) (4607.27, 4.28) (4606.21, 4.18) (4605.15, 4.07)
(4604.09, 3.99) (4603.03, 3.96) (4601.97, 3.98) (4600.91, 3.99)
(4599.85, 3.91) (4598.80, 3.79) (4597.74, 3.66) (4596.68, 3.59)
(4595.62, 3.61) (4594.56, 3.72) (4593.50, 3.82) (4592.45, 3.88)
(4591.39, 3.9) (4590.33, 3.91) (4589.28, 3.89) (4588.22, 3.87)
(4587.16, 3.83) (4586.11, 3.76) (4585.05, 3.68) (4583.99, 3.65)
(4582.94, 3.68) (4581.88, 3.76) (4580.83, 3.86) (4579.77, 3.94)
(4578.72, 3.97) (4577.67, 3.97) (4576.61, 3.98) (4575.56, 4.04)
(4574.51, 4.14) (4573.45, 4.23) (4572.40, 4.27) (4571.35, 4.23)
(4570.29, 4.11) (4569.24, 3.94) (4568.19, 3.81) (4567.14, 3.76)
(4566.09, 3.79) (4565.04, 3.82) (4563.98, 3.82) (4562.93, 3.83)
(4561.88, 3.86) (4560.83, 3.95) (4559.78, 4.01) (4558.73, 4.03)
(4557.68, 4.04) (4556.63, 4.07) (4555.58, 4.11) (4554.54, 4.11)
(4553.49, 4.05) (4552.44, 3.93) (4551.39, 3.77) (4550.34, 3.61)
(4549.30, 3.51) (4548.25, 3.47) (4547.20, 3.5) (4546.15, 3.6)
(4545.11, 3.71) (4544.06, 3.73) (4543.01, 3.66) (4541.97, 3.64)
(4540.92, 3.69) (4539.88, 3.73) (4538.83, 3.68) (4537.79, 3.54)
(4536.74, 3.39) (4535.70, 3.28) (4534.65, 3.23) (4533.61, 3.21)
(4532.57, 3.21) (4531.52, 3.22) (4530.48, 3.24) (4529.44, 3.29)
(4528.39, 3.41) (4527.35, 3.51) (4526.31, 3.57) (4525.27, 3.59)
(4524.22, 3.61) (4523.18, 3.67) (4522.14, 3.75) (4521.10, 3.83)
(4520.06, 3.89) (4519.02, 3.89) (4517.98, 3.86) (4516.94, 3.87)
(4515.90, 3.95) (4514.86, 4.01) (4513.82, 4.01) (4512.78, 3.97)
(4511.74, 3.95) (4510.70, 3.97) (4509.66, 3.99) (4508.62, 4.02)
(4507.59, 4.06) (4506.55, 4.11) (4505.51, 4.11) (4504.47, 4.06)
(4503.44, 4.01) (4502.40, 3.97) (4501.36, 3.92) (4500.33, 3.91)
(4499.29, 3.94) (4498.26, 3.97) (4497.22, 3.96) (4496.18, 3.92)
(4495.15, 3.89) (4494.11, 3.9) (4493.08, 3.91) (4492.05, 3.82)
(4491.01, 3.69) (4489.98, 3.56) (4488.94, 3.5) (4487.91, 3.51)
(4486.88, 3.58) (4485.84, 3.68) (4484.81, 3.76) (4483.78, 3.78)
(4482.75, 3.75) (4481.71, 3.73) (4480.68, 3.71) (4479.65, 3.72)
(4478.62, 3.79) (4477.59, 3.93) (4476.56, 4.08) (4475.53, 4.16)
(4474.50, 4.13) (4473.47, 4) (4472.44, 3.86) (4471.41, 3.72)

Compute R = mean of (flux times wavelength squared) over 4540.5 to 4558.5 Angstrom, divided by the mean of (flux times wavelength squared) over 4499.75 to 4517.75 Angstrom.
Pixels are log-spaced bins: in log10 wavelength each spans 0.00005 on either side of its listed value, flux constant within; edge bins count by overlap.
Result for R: 0.96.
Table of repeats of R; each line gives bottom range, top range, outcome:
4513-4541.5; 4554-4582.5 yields 1.13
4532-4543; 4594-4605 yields 1.13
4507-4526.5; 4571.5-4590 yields 1.04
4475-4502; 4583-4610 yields 1.07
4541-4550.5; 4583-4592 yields 1.07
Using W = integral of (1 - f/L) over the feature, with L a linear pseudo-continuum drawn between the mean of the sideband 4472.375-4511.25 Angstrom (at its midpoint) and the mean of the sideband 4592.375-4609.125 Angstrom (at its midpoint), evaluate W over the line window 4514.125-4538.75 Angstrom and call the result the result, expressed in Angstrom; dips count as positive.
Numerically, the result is 2.0 Angstrom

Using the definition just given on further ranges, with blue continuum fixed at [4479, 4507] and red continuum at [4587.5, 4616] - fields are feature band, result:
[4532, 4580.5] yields 1.5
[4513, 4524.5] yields 0.0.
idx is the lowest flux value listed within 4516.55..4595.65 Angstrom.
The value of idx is 3.21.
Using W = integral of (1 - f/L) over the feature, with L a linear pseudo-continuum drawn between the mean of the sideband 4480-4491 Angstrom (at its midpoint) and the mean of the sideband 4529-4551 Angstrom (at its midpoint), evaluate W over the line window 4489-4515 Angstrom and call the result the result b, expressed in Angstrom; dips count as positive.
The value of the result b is -2.38 Angstrom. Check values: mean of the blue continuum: 3.66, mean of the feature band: 3.94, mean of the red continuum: 3.49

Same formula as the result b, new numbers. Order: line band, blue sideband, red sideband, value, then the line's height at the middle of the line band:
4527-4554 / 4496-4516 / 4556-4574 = 3.0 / 3.98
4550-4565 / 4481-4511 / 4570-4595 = -0.2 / 3.9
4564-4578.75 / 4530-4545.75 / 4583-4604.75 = -1.3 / 3.68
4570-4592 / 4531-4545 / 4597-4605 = -1.0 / 3.77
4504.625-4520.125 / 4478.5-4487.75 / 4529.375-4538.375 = -2.3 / 3.47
